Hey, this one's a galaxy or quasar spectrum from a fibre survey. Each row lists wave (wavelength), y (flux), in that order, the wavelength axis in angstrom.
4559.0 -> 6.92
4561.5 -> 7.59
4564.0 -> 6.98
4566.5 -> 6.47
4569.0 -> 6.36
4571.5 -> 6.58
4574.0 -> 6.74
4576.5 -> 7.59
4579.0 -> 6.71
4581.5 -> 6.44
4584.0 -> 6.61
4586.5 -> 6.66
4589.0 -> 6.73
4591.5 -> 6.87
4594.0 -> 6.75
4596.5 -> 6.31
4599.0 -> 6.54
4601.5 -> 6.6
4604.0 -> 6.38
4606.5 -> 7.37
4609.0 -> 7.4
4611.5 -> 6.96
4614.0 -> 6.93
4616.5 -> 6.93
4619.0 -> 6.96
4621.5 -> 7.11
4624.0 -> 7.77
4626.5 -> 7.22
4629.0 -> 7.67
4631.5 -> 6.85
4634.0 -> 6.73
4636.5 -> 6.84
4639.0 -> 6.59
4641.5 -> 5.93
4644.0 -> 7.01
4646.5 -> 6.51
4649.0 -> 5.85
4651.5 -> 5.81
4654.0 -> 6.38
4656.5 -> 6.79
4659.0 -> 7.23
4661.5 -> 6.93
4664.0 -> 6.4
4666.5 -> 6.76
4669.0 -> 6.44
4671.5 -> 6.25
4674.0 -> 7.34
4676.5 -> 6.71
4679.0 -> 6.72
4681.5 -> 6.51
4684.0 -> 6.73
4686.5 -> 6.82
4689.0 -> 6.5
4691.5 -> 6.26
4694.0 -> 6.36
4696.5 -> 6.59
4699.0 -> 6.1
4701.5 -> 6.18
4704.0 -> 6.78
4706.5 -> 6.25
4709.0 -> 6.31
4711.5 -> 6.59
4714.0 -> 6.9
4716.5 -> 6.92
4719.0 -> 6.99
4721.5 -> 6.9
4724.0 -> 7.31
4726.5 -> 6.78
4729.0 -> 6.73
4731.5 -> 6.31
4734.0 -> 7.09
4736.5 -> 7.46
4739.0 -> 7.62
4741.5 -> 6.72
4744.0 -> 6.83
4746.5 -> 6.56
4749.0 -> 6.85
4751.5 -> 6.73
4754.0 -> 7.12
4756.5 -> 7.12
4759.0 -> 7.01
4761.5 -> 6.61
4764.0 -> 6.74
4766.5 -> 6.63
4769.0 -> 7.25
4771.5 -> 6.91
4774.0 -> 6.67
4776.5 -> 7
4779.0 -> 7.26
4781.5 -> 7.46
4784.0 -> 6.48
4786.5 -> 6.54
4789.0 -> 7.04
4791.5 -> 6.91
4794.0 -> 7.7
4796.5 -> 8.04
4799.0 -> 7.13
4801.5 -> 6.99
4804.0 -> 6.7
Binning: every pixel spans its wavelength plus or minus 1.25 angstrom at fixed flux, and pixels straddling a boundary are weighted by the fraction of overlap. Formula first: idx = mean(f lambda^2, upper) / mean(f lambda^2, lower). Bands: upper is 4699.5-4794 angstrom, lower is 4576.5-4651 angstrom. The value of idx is 1.07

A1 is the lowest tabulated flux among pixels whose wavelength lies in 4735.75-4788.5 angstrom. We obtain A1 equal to 6.48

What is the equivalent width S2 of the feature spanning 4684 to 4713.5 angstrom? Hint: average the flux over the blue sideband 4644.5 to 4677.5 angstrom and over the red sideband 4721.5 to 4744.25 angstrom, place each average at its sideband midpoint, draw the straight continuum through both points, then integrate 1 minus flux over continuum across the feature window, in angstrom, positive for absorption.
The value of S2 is 1.5 angstrom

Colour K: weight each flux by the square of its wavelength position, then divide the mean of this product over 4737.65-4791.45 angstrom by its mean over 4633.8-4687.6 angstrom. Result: 1.1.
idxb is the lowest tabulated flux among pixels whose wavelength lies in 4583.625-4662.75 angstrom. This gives 5.81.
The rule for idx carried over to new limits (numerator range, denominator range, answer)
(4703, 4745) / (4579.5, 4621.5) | 1.06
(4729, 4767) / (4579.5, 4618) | 1.09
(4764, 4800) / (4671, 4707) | 1.12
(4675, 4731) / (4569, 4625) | 1.01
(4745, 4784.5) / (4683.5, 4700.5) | 1.10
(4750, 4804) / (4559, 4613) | 1.12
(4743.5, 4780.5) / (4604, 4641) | 1.04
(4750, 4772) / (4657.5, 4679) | 1.06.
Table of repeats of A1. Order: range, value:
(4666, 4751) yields 6.1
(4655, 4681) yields 6.25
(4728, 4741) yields 6.31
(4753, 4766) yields 6.61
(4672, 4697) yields 6.26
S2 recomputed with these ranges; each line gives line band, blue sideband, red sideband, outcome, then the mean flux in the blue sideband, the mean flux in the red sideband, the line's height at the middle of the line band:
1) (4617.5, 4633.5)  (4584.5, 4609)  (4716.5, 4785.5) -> -1.1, 6.72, 6.93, 6.76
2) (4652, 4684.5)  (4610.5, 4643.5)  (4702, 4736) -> 0.9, 6.96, 6.76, 6.87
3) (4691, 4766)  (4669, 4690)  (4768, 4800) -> 1.3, 6.68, 7.11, 6.88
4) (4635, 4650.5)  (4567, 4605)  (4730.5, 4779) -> 0.7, 6.66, 6.92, 6.74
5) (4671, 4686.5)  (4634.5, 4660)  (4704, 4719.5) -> -0.4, 6.49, 6.65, 6.57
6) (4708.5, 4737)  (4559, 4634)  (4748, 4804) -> 0.5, 6.9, 7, 6.97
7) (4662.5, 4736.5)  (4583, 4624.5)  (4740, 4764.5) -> 2.1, 6.86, 6.84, 6.85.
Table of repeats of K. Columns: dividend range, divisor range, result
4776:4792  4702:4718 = 1.09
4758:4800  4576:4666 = 1.11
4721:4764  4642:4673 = 1.10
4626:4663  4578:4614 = 1.01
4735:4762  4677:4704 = 1.10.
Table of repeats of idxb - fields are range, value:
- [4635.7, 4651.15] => 5.85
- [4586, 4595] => 6.66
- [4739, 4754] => 6.56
